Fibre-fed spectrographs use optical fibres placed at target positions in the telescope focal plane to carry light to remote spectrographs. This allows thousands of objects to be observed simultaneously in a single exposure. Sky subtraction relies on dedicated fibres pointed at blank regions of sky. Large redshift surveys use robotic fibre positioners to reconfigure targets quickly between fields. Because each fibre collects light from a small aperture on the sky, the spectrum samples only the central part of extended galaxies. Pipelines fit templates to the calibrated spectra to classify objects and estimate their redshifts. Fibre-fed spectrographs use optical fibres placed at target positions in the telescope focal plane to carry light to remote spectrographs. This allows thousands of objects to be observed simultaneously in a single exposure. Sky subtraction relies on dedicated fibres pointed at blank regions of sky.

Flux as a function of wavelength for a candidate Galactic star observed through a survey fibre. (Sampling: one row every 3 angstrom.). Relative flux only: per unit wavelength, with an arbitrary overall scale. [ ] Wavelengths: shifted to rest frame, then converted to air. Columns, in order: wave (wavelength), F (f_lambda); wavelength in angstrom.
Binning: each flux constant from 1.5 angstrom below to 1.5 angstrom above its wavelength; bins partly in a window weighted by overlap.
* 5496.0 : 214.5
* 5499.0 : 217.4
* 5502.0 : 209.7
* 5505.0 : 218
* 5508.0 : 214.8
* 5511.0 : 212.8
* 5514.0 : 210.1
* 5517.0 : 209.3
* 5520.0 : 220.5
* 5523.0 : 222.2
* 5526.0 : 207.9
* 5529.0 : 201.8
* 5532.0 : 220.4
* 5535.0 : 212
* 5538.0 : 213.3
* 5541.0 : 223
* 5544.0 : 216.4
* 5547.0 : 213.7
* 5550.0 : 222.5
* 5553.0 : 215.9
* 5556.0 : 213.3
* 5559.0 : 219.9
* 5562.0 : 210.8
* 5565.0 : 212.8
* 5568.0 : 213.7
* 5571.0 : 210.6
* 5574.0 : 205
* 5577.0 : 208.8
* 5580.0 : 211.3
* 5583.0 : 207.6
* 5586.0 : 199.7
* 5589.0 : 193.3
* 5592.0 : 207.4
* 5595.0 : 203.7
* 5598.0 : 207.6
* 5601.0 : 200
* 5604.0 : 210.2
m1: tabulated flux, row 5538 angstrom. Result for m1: 213.3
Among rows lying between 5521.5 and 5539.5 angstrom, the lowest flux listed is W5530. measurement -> 201.8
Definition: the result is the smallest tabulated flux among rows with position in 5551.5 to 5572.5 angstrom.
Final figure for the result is 210.6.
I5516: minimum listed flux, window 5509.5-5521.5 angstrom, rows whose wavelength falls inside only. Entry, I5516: 209.3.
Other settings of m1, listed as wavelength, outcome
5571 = 210.6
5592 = 207.4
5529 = 201.8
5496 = 214.5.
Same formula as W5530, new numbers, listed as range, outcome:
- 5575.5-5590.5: 193.3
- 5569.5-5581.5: 205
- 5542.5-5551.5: 213.7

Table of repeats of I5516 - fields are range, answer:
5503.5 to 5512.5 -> 212.8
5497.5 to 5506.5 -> 209.7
